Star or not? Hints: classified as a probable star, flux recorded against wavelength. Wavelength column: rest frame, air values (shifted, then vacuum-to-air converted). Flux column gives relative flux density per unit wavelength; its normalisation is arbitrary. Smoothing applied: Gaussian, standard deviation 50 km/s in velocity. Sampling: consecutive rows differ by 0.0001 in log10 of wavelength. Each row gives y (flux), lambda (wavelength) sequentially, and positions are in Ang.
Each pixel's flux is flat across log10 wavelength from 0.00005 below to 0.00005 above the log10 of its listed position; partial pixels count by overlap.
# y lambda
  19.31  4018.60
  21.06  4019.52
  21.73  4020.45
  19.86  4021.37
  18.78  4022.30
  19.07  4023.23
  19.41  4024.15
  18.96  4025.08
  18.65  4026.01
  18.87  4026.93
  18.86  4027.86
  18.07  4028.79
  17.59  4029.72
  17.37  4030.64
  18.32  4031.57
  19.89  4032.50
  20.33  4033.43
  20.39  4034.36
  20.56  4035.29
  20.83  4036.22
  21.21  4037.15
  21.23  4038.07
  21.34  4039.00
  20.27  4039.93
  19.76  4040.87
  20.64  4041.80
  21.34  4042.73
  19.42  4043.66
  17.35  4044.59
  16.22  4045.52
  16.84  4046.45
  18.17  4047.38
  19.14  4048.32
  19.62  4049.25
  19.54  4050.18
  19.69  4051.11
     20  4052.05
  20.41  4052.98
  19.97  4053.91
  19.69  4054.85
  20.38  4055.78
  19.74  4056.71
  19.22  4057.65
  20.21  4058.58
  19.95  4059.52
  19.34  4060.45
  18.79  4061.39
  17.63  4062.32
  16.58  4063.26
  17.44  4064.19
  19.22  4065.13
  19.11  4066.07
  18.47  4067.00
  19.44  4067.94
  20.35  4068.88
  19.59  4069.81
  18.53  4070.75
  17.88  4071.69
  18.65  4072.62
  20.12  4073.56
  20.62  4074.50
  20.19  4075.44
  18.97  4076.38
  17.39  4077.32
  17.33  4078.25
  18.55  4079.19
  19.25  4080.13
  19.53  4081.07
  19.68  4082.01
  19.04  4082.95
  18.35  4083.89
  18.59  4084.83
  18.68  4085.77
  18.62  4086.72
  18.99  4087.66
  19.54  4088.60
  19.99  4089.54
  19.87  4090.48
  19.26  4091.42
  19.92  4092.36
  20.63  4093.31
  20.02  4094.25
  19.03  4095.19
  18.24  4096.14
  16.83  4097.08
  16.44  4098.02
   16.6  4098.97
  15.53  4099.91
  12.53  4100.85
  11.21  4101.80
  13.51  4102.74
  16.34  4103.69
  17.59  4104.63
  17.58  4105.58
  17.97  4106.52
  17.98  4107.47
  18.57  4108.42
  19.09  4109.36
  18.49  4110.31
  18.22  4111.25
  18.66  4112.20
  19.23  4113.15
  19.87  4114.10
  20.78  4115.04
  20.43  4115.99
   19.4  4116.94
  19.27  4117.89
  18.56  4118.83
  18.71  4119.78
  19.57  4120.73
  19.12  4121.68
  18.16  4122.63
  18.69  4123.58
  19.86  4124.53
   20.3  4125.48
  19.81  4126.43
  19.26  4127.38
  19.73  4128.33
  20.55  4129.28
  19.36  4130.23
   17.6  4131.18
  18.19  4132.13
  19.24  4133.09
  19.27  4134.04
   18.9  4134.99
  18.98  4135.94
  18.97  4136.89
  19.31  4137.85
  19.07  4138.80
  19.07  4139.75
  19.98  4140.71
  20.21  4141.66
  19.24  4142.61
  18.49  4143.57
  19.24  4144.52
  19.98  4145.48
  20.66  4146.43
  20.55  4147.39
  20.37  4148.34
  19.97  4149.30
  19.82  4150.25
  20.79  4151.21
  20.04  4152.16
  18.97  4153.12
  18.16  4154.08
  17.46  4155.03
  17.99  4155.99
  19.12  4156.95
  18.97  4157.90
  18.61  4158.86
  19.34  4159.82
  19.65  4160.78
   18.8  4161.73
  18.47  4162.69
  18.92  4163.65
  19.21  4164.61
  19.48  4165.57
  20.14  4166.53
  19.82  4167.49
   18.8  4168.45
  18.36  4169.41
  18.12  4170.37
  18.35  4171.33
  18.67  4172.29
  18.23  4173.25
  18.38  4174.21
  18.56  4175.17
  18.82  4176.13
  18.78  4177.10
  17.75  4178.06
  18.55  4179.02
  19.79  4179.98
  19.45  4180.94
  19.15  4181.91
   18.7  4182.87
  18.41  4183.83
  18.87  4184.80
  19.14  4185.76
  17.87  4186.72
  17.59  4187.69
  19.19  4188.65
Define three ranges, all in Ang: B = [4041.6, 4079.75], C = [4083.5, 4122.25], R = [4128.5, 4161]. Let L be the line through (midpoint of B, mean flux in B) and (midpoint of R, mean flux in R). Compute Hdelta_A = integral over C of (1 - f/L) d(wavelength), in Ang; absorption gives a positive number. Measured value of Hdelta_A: 1.9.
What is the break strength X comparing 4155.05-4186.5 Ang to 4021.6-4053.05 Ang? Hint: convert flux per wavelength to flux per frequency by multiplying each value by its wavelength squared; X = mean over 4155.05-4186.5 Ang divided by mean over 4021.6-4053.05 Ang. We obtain 1.0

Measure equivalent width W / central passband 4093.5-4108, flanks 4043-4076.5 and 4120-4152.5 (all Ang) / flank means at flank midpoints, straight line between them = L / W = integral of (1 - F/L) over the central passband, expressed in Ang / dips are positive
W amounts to 2.0 Ang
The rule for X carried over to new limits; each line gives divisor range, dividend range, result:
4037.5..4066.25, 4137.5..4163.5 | 1.05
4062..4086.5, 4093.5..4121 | 0.96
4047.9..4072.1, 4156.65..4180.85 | 1.04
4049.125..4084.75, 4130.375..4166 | 1.04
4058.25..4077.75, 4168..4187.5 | 1.04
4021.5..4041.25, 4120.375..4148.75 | 1.05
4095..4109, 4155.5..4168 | 1.20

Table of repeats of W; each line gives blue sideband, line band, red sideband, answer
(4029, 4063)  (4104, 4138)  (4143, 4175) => 0.4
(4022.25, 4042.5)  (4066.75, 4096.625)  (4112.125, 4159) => 0.5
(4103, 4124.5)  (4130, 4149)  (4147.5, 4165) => -0.3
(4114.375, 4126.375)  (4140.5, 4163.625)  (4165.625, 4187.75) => -0.4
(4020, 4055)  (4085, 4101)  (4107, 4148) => 0.8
